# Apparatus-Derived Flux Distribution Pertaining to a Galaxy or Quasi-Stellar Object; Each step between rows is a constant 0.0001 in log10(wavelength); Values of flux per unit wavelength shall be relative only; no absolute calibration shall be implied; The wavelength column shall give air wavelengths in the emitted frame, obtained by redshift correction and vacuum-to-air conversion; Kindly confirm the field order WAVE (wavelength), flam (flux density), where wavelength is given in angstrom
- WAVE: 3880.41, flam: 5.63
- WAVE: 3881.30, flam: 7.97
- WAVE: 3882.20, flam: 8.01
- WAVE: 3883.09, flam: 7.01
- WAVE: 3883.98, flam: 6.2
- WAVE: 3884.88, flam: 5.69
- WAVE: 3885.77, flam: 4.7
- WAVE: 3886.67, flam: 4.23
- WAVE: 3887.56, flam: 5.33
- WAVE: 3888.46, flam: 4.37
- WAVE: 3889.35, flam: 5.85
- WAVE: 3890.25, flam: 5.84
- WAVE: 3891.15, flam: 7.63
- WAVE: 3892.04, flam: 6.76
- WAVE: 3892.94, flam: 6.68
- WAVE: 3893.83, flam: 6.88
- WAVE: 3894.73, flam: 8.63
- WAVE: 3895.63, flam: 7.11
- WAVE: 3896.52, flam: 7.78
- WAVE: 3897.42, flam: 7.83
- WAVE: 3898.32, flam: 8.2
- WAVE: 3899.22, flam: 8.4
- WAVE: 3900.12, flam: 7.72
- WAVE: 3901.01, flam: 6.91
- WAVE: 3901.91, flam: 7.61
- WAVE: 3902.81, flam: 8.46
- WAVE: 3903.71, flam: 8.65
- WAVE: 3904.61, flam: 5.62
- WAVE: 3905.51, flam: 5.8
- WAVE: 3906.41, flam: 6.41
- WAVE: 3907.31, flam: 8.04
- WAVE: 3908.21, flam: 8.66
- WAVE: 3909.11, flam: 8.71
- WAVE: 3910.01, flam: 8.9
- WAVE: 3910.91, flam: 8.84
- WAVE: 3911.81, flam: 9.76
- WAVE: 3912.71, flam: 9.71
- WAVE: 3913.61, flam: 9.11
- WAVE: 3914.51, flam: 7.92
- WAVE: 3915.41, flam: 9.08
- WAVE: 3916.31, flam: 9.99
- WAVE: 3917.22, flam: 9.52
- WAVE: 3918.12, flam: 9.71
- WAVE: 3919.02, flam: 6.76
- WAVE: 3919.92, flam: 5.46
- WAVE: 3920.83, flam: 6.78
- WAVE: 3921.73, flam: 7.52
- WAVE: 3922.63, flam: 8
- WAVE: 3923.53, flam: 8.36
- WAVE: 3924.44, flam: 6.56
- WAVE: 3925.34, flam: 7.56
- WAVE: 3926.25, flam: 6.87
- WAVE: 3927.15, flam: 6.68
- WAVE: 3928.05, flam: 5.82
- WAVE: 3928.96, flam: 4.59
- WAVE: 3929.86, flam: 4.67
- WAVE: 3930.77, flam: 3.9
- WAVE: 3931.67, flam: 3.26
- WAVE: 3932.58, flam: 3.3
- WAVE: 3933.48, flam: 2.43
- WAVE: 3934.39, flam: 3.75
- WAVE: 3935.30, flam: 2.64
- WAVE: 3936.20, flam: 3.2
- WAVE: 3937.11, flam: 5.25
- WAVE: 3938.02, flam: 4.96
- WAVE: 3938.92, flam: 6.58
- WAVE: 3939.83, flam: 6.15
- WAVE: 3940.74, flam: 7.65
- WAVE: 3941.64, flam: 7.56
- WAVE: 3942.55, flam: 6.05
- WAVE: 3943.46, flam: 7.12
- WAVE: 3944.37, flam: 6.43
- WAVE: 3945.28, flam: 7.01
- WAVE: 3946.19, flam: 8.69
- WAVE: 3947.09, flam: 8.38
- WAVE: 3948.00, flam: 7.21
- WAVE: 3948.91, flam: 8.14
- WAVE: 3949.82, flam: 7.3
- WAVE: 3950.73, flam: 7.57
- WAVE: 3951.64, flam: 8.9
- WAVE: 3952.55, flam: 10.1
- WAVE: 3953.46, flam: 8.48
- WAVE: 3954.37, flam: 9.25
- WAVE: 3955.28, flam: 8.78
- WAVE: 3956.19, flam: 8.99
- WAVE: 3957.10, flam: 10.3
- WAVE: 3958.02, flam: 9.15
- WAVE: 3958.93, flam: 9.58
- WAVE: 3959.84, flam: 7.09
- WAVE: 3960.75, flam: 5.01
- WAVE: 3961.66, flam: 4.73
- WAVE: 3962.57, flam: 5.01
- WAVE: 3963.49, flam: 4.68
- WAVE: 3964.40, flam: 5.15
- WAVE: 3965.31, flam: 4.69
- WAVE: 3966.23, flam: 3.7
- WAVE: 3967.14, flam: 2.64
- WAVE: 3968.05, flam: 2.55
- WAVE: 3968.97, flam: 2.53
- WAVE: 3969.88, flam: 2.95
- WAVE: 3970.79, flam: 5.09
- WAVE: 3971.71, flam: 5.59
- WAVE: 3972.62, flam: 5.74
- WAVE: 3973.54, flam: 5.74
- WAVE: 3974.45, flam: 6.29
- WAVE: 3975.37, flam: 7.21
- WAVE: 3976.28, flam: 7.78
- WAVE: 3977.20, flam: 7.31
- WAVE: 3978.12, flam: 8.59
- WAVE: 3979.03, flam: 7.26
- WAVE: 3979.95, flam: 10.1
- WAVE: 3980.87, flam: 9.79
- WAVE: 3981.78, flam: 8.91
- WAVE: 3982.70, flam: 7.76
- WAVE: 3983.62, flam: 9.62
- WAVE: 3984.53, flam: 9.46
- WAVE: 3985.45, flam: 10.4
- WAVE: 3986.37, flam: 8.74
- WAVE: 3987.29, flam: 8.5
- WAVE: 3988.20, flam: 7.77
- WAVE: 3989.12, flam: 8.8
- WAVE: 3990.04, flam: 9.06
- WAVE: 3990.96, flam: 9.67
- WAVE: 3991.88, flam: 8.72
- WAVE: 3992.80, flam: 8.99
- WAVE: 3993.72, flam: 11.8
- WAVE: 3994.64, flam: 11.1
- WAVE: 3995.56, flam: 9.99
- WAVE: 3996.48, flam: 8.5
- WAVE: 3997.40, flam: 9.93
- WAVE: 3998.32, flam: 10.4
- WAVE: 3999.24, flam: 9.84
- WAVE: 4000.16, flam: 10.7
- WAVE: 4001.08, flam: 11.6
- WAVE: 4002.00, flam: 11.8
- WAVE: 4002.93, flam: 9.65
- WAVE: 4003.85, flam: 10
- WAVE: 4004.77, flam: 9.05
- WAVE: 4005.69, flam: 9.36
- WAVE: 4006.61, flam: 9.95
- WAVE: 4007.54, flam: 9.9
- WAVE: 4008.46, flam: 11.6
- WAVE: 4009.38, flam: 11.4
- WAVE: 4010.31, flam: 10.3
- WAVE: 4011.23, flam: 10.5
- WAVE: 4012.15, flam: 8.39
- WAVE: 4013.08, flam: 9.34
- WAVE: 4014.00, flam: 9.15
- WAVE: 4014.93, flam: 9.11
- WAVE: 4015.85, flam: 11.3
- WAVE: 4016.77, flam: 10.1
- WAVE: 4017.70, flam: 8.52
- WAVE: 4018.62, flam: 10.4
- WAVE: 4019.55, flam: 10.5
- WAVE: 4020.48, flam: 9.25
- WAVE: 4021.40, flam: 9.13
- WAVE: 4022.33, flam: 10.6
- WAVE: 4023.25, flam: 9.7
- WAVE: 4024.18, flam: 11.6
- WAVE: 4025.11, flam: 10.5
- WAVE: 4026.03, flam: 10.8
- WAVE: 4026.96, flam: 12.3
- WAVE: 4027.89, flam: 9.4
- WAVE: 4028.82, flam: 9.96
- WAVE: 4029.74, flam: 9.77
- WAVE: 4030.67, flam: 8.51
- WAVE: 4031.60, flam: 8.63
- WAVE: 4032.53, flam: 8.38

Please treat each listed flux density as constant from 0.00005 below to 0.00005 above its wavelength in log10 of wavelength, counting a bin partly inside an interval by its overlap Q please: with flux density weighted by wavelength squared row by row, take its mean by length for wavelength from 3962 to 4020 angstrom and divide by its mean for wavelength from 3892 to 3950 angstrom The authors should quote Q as 1.2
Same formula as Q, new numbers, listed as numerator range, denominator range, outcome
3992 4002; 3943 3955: 1.31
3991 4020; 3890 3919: 1.32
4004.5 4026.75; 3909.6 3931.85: 1.41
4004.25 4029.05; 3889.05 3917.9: 1.35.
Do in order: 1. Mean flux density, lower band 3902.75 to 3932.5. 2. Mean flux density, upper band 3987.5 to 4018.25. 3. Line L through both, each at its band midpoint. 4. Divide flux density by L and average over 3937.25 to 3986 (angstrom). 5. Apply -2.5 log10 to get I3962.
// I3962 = 0.22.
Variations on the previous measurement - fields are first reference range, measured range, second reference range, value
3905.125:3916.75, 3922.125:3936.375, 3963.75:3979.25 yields 0.430 mag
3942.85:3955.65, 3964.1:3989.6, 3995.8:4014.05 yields 0.317 mag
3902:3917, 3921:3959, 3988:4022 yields 0.296 mag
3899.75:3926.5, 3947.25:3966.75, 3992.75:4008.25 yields 0.232 mag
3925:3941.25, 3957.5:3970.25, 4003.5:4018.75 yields 0.335 mag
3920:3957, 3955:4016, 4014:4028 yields 0.058 mag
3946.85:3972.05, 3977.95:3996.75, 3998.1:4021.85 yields -0.093 mag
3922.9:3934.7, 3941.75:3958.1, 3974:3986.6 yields -0.229 mag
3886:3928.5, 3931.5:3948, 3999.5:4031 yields 0.418 mag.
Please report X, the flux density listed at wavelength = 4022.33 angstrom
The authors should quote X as 10.6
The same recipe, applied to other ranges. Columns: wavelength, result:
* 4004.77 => 9.05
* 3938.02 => 4.96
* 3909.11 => 8.71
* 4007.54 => 9.9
